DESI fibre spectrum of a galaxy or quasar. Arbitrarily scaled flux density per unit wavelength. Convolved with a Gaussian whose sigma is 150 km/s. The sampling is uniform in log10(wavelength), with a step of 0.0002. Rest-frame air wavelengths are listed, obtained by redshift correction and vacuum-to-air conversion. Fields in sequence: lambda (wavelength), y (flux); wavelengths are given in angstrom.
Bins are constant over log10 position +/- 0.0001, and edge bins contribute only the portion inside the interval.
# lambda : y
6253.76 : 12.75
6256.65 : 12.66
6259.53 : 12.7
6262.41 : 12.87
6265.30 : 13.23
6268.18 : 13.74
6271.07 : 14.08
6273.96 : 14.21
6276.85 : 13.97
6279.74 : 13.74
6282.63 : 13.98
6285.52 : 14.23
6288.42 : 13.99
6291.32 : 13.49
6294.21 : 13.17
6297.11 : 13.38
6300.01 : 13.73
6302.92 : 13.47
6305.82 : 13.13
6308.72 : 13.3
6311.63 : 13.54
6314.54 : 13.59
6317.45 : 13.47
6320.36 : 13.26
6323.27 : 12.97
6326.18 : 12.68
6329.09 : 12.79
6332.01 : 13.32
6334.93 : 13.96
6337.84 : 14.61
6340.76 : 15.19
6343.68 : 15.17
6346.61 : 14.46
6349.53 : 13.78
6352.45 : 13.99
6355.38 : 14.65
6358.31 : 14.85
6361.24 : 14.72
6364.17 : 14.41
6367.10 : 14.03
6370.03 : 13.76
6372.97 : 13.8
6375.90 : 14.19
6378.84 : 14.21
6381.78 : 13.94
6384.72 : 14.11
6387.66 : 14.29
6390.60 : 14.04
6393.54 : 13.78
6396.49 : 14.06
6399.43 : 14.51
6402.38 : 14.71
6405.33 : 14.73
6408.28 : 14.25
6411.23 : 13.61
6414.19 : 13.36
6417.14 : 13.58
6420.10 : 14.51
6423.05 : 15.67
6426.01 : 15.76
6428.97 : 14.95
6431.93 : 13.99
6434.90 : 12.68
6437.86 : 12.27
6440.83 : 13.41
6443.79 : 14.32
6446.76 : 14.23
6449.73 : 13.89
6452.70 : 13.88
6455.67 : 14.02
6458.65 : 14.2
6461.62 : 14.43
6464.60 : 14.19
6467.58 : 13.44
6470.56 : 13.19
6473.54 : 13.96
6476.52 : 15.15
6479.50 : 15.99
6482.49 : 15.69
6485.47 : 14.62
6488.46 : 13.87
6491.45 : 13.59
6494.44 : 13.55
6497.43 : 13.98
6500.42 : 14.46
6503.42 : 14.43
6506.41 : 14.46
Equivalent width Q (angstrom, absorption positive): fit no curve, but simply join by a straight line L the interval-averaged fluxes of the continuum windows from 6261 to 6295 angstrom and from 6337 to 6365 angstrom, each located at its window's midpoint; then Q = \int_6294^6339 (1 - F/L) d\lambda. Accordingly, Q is 2.5 angstrom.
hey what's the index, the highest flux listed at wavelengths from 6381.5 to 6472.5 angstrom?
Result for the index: 15.76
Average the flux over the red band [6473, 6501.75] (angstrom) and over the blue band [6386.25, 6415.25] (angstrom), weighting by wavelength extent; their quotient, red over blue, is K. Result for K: 1.0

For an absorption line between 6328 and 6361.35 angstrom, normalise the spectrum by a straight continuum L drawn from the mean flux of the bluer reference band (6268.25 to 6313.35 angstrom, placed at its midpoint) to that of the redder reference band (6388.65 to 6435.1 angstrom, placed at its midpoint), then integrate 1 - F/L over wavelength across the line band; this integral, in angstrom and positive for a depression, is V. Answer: -0.8 angstrom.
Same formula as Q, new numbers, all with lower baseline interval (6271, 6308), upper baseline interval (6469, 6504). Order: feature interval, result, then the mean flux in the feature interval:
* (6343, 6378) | -0.86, 14.3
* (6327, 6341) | 0.06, 13.8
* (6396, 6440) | -0.08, 14.2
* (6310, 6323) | 0.37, 13.4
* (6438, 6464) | 0.53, 14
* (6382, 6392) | -0.06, 14.1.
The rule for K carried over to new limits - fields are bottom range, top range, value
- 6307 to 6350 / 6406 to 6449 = 1.02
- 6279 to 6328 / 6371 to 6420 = 1.05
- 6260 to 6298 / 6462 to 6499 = 1.04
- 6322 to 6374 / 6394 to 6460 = 1.00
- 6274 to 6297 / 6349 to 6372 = 1.03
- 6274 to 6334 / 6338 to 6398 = 1.06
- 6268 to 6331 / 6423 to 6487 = 1.05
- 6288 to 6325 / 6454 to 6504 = 1.07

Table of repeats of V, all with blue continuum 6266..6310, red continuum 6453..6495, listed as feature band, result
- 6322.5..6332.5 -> 0.7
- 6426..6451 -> 0.6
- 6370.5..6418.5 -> -0.1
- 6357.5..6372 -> -0.4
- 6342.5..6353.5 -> -0.4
